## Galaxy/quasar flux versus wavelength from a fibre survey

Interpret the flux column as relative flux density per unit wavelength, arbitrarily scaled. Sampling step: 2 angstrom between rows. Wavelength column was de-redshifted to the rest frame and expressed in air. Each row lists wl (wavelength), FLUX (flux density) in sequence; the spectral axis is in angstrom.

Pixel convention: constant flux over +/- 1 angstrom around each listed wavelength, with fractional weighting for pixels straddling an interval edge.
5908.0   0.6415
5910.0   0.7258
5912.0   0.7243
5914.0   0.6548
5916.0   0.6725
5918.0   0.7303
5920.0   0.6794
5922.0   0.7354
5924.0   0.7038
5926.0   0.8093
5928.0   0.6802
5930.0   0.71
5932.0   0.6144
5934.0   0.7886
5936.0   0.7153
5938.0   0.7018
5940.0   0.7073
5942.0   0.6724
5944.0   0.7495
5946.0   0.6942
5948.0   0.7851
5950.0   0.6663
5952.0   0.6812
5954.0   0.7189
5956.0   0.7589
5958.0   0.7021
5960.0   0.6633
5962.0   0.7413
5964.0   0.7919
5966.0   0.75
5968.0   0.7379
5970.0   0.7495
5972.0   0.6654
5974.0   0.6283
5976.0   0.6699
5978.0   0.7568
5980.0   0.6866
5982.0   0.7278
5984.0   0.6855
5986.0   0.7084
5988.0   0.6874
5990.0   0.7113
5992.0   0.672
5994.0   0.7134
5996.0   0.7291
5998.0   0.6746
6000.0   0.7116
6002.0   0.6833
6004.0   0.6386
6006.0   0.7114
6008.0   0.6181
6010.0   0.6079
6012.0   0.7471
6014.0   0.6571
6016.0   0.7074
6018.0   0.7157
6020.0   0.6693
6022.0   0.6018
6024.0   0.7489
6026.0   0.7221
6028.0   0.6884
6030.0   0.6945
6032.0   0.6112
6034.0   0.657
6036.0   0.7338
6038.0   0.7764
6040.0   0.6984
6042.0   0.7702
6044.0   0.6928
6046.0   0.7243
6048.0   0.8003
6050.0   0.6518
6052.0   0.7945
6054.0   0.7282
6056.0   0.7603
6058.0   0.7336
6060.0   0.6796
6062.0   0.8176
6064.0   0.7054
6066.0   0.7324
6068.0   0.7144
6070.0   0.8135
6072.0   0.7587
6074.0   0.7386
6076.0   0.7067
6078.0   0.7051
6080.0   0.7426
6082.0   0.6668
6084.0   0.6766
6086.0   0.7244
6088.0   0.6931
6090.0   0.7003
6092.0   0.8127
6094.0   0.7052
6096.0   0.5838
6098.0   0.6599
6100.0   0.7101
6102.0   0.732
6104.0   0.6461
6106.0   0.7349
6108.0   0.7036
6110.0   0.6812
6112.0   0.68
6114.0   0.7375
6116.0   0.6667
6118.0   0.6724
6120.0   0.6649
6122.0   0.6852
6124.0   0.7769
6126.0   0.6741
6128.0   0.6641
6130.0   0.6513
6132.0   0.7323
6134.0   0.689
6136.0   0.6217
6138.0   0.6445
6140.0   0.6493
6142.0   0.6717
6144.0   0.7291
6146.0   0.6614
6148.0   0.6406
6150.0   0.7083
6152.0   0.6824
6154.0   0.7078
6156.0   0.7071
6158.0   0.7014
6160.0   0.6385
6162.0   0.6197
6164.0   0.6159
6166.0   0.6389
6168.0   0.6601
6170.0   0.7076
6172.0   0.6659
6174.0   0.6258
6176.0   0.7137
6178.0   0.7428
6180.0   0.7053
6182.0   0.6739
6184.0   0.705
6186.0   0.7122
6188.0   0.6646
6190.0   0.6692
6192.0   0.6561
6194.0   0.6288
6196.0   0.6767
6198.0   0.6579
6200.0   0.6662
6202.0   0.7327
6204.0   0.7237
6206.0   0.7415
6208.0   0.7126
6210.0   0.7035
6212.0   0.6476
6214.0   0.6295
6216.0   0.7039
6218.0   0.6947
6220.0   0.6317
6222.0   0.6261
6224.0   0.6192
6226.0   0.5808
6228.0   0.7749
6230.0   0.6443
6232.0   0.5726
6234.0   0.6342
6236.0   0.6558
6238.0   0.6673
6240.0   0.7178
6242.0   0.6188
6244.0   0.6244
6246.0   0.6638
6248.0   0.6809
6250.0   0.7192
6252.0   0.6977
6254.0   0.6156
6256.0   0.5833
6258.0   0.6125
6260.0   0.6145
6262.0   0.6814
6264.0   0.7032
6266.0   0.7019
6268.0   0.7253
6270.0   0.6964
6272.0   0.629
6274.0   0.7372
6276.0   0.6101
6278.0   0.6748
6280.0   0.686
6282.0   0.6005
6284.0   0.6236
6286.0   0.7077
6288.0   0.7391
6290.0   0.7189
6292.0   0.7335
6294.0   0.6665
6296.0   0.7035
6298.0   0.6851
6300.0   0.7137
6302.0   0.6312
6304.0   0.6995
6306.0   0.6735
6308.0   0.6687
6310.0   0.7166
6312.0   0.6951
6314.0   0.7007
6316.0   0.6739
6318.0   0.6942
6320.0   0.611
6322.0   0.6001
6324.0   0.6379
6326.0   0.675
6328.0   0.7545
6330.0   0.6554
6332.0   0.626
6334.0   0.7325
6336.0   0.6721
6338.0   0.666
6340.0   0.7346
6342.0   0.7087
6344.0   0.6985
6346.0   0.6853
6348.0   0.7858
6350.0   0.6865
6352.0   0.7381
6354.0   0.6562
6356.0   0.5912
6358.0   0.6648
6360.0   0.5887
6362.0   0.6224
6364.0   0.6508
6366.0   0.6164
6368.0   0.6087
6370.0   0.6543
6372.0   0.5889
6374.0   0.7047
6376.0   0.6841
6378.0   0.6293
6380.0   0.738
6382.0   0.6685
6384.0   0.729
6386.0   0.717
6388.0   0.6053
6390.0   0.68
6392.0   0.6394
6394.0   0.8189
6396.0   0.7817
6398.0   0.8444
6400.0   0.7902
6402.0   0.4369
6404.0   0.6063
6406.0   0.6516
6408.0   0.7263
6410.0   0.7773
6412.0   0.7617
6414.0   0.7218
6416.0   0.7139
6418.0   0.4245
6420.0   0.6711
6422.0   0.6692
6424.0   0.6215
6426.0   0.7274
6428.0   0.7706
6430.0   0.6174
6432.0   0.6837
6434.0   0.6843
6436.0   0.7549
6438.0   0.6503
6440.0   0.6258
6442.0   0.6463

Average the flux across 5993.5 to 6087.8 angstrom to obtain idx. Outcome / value 0.71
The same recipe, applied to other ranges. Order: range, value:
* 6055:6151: 0.701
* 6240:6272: 0.663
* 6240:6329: 0.673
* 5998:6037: 0.68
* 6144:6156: 0.686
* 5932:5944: 0.711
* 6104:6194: 0.68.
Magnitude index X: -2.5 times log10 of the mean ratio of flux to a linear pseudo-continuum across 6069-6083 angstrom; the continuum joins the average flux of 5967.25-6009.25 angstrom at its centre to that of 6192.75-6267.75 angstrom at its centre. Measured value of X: -0.08 mag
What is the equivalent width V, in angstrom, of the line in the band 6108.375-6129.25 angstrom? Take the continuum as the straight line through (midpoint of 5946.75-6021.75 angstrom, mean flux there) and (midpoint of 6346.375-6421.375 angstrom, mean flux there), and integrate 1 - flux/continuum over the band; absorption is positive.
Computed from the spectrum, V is 0.0 angstrom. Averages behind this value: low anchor 0.7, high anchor 0.675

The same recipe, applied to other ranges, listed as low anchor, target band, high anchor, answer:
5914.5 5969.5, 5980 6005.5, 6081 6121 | 0.5 angstrom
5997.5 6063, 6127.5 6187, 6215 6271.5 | 0.1 angstrom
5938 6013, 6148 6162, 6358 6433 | 0.2 angstrom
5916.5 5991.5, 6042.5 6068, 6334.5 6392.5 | -1.2 angstrom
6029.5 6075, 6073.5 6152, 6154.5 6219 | 1.9 angstrom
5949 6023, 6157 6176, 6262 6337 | 0.9 angstrom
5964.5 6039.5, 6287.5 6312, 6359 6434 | -0.6 angstrom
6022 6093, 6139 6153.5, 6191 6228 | 0.3 angstrom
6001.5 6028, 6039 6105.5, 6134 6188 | -4.2 angstrom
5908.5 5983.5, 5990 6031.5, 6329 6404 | 1.2 angstrom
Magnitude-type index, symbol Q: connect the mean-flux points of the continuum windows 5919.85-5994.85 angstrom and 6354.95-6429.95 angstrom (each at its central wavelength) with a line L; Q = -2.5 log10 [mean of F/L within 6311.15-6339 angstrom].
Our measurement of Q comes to 0.01 mag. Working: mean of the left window 0.711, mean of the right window 0.672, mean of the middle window 0.671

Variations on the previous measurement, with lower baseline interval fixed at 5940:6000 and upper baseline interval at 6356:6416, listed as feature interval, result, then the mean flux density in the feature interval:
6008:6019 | 0.04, 0.681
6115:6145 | 0.03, 0.68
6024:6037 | 0.02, 0.689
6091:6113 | 0.01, 0.695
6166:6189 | 0.01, 0.687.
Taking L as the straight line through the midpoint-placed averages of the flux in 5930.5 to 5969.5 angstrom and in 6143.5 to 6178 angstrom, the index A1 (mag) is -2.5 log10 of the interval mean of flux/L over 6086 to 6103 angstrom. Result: -0.02 mag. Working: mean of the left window 0.718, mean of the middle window 0.701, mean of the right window 0.673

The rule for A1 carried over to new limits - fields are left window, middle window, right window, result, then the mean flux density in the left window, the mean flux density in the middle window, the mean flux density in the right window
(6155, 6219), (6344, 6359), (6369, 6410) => -0.003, 0.679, 0.688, 0.687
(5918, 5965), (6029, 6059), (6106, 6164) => -0.037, 0.716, 0.722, 0.681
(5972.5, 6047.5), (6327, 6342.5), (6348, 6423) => -0.027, 0.693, 0.693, 0.673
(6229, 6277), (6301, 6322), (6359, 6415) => -0.008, 0.659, 0.673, 0.68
